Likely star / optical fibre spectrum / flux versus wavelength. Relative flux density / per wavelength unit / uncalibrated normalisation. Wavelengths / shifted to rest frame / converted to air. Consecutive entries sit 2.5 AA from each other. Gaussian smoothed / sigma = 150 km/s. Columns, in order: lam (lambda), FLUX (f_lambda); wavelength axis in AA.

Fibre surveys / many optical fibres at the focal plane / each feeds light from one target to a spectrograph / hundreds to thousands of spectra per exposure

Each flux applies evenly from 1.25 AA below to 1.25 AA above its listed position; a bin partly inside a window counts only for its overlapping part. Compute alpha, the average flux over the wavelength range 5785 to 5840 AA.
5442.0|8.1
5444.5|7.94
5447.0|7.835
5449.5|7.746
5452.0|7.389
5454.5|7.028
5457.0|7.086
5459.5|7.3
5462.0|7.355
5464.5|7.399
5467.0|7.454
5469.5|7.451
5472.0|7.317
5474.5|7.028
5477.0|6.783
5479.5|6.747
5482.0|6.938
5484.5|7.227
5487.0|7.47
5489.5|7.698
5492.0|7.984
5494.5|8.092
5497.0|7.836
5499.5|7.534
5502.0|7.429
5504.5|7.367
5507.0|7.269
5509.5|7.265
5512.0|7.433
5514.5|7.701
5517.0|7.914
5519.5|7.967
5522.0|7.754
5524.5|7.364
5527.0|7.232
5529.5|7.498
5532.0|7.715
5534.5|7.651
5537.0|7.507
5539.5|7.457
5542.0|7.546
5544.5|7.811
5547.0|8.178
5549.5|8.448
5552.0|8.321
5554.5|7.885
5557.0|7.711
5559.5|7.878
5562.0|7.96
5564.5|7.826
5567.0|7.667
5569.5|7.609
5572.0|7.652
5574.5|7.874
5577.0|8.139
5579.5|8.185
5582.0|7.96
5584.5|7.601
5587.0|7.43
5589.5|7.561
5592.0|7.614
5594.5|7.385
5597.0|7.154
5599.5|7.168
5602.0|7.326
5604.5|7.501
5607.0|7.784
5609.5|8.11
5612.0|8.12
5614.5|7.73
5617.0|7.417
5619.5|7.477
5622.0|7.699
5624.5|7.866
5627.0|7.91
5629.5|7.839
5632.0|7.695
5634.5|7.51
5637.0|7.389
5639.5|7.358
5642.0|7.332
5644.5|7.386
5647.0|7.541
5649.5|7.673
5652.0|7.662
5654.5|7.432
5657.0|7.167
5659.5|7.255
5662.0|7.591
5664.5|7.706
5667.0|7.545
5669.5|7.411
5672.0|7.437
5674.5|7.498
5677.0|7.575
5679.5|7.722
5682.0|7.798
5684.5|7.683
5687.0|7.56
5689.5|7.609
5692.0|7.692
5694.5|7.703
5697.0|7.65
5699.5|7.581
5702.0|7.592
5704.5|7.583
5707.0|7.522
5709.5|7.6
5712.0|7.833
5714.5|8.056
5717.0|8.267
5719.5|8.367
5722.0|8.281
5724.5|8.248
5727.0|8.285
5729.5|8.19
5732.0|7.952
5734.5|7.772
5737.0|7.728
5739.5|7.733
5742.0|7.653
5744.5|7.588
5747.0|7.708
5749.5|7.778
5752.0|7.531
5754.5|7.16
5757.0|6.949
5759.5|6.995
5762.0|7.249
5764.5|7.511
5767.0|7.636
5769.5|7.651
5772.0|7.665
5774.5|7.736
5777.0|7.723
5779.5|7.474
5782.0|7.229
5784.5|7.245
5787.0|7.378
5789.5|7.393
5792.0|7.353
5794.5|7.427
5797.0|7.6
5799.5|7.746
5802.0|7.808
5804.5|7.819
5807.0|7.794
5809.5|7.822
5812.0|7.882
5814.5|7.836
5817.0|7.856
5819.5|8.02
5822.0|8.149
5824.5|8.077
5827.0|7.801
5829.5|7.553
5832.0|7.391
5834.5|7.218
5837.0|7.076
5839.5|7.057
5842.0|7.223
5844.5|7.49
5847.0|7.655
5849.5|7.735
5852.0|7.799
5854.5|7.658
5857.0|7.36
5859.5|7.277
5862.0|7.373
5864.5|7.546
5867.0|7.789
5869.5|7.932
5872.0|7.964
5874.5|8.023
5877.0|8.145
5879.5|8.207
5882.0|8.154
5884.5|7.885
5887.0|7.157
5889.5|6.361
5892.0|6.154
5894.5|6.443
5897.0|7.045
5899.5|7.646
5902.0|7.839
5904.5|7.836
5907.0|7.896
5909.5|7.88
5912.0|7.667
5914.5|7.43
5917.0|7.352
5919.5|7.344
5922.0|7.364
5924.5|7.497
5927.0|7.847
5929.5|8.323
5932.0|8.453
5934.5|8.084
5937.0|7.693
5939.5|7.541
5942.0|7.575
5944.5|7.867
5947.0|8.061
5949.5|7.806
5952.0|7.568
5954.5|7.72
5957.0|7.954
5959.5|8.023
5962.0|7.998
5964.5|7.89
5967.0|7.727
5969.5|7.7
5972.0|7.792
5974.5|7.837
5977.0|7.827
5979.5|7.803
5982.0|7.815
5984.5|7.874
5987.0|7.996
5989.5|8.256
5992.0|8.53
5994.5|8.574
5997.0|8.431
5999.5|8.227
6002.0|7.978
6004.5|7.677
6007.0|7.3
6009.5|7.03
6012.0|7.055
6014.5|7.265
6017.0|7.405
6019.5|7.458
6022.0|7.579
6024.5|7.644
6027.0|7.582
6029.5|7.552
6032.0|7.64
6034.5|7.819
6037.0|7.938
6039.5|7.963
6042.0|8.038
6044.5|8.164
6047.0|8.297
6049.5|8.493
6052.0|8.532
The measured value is 7.64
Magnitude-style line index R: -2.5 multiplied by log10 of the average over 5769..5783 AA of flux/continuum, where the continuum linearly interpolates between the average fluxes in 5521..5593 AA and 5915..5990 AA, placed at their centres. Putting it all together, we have 0.03 mag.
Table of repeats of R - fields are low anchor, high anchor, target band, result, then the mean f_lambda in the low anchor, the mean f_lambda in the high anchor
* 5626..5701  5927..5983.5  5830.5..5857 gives 0.05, 7.56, 7.87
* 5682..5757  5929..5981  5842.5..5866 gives 0.04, 7.78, 7.86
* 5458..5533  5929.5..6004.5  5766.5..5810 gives 0.03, 7.45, 7.95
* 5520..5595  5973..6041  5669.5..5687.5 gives 0.02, 7.75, 7.78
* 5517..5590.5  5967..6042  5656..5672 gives 0.05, 7.78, 7.78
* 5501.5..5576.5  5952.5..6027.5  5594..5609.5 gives 0.04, 7.7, 7.8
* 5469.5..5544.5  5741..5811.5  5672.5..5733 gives -0.04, 7.48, 7.53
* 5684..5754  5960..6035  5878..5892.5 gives 0.06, 7.81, 7.78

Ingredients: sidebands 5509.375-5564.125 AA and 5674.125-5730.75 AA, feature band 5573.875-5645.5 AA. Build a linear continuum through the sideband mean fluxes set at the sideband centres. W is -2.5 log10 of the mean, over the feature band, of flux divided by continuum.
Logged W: 0.02 mag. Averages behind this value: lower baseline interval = 7.75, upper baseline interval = 7.83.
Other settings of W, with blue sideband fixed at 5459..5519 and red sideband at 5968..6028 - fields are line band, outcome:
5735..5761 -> 0.02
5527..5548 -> -0.03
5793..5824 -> -0.02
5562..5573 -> -0.03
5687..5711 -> -0.01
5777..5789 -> 0.04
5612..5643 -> -0.01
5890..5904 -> 0.10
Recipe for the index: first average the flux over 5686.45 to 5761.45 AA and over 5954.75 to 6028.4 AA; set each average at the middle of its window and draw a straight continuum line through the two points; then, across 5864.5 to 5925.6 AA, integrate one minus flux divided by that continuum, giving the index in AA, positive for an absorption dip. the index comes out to 1.8 AA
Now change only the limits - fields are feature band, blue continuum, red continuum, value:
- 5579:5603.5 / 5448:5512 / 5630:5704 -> -0.1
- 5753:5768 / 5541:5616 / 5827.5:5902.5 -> 0.7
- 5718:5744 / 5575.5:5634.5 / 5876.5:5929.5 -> -1.4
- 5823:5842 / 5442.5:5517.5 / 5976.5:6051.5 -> 0.6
